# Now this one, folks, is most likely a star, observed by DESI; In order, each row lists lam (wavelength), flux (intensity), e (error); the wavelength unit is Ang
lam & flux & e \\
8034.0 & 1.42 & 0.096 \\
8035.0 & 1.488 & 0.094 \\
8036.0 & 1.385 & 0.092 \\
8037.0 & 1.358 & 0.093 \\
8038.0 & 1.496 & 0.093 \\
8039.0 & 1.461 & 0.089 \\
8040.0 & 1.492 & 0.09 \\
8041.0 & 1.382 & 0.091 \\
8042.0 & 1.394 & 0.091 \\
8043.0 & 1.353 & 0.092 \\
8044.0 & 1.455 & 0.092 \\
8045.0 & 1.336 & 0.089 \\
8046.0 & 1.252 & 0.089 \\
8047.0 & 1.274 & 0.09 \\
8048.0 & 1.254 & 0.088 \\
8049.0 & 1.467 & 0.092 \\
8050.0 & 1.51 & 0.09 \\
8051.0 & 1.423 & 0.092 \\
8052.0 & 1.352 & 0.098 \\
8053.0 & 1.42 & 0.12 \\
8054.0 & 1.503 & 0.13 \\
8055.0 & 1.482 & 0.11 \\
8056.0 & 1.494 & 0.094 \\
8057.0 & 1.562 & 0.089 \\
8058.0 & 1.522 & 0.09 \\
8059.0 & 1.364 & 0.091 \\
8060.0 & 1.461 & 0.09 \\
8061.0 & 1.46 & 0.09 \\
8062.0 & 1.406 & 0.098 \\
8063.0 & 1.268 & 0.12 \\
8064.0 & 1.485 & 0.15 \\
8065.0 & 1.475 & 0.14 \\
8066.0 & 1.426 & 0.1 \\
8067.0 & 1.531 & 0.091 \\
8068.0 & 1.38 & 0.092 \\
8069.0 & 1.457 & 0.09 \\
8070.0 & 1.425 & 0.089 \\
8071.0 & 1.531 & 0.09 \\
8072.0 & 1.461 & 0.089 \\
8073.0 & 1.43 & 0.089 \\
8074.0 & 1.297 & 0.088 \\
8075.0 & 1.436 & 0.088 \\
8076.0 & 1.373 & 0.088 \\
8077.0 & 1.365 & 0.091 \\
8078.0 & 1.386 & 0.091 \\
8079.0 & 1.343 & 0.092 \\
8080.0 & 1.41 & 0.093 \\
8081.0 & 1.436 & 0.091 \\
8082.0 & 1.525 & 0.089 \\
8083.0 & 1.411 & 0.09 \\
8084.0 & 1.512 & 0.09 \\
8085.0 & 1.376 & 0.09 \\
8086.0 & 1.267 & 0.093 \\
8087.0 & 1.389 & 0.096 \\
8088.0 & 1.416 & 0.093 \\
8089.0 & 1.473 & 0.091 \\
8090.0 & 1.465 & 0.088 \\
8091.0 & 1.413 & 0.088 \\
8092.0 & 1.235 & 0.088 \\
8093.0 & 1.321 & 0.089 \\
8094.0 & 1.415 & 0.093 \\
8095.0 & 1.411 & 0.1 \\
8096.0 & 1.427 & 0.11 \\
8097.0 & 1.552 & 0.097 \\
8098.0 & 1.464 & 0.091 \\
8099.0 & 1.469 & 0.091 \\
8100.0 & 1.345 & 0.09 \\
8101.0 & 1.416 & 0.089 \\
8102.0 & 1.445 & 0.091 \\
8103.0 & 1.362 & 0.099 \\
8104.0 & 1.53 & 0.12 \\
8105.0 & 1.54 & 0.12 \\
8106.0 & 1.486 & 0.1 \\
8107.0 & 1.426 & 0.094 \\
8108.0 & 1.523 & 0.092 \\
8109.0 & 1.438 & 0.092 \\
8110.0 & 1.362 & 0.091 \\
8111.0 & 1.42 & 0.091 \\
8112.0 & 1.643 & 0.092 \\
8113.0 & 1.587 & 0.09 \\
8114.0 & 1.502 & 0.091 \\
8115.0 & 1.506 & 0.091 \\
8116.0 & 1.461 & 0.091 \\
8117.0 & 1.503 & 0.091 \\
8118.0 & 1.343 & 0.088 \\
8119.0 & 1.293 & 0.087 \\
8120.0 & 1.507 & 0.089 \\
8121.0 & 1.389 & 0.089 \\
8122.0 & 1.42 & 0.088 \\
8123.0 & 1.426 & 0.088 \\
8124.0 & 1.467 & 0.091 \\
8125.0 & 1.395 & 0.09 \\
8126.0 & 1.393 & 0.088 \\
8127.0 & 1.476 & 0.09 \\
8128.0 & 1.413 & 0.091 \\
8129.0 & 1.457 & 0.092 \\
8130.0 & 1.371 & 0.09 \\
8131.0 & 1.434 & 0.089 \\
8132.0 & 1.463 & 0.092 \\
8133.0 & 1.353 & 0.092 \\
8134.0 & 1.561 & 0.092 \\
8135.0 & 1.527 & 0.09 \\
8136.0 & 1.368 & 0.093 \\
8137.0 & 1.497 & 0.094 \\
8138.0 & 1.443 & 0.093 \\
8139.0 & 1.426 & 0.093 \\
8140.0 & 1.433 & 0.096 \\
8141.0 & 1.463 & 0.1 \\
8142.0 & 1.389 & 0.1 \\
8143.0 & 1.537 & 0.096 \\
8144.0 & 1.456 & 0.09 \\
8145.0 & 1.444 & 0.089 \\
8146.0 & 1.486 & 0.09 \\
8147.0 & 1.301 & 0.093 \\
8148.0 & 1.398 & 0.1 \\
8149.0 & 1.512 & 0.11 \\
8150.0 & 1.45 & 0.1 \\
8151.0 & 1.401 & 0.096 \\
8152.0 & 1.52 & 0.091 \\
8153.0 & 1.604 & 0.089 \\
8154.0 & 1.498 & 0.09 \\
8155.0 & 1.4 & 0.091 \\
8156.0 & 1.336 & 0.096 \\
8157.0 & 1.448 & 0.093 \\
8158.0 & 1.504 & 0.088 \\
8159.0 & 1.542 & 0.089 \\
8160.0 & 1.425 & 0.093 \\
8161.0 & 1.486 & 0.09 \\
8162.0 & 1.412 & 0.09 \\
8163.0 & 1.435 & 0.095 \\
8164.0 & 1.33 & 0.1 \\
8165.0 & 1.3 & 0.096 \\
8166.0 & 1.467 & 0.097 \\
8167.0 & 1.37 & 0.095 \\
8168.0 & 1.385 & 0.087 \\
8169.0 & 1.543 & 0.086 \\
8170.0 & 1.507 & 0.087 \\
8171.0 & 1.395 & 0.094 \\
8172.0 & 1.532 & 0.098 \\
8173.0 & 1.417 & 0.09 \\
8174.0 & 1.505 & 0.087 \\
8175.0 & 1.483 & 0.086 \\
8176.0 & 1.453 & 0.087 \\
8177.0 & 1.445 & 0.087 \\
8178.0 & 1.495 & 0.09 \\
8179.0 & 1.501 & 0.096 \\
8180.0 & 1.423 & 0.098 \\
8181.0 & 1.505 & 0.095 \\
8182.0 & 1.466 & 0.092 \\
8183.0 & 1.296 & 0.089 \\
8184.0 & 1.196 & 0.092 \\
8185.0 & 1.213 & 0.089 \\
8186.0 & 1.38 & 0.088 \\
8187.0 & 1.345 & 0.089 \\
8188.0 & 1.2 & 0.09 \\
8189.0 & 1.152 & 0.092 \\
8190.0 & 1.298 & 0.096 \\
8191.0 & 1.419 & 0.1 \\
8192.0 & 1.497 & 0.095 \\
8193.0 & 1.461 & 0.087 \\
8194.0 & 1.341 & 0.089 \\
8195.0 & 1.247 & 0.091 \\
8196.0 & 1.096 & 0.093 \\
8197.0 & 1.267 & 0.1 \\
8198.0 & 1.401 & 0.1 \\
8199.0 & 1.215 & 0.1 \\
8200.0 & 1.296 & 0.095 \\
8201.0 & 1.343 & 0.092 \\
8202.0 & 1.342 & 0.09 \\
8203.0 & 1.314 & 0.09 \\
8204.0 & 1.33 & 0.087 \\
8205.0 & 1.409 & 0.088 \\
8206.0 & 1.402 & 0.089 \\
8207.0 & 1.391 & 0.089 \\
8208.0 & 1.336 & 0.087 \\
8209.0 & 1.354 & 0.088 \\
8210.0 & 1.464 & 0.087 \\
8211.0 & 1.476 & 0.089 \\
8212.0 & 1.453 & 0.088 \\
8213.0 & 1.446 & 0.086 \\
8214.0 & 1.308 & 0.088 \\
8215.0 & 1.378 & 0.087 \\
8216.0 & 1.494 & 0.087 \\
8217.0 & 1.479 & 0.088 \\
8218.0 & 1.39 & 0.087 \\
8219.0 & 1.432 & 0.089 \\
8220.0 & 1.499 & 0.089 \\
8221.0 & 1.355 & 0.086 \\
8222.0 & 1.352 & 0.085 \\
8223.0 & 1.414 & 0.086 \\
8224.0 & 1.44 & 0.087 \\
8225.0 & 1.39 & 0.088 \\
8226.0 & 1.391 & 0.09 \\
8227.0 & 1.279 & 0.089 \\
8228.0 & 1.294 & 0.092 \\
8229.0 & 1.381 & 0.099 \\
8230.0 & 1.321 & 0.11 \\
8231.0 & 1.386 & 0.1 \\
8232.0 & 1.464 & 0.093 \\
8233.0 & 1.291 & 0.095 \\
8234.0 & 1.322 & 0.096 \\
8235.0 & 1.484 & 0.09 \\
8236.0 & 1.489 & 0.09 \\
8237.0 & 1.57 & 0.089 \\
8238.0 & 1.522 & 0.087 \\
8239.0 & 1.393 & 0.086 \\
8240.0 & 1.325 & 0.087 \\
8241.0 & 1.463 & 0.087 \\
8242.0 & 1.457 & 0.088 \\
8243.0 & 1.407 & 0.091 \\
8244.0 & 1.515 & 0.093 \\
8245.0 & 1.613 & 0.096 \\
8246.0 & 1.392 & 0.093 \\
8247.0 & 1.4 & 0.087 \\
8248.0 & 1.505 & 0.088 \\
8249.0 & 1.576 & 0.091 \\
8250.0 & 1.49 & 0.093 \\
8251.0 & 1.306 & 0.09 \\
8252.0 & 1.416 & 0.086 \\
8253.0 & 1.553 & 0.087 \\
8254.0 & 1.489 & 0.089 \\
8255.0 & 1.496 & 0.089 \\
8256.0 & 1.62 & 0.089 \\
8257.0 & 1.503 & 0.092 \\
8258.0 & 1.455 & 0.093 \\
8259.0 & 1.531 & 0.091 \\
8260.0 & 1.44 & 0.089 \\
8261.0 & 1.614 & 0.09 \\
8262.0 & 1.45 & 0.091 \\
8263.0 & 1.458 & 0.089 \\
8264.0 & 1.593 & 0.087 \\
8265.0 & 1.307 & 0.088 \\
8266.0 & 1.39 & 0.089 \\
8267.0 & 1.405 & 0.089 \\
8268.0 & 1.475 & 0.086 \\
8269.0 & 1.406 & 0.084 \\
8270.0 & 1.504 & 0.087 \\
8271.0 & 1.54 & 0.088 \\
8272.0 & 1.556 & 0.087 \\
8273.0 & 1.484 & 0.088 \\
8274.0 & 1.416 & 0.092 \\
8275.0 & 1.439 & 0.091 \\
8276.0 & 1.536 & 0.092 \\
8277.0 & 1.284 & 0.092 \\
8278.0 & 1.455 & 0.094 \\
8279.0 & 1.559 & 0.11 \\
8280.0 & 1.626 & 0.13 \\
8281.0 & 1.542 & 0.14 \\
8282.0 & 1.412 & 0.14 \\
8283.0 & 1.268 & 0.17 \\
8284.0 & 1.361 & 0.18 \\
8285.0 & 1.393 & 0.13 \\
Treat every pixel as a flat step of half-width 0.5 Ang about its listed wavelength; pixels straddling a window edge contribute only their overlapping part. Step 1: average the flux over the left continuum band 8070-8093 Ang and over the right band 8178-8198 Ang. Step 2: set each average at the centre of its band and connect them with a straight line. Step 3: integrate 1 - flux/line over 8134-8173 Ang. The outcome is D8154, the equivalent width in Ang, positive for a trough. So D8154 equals -2.5 Ang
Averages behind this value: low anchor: 1.41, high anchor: 1.34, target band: 1.45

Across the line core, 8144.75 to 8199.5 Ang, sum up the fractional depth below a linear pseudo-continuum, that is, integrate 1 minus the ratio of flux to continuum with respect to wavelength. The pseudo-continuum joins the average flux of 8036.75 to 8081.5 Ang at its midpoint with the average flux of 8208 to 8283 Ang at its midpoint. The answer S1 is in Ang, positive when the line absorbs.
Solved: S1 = 1.2 Ang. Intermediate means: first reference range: 1.42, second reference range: 1.45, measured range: 1.4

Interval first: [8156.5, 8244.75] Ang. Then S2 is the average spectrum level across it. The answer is 1.4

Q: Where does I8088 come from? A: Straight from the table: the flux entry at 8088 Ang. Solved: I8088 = 1.416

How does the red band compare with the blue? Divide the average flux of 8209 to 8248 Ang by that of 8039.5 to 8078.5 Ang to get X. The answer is 1.00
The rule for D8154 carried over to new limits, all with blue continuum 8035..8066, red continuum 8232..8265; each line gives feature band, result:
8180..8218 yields 2.7 Ang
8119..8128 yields 0.1 Ang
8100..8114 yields -0.4 Ang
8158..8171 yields 0.1 Ang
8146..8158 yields 0.0 Ang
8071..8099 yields 0.3 Ang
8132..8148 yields 0.0 Ang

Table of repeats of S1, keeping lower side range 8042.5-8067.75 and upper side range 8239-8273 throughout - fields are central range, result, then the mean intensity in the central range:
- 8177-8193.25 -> 1.0 Ang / 1.37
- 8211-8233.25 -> 1.0 Ang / 1.4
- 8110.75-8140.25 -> -0.2 Ang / 1.45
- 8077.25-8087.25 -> 0.2 Ang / 1.4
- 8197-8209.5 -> 1.0 Ang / 1.34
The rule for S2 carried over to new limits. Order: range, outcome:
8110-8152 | 1.45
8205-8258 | 1.43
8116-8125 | 1.42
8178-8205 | 1.33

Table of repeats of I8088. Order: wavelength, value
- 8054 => 1.503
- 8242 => 1.457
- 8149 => 1.512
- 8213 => 1.446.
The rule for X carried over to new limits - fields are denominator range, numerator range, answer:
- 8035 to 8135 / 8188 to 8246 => 0.97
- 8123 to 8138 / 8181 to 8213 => 0.93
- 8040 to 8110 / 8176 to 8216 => 0.96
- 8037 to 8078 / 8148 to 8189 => 1.00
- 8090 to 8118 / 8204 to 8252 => 0.98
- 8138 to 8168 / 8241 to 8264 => 1.03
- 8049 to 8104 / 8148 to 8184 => 1.01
